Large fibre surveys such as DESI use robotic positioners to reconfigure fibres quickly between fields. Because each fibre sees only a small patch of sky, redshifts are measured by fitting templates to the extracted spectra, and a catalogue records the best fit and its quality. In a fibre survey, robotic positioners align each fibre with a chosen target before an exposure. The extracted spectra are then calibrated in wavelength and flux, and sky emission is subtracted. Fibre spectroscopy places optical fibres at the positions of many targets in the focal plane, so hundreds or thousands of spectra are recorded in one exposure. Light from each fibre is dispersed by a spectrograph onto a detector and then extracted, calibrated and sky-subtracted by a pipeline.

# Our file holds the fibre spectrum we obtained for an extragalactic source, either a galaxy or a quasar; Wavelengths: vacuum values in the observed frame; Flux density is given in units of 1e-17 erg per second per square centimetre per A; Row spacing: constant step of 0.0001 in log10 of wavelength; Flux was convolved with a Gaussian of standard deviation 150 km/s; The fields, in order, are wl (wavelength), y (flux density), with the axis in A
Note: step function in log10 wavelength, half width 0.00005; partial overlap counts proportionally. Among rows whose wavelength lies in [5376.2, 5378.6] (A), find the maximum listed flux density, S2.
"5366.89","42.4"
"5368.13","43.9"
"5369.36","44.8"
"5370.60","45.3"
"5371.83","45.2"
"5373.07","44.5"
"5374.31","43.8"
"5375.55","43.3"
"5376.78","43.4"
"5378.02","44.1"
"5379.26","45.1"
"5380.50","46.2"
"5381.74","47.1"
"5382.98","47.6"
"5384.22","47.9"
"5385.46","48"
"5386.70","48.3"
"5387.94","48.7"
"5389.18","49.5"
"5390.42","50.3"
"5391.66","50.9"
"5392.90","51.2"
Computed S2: 44.1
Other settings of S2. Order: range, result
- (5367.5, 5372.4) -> 45.3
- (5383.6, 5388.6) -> 48.7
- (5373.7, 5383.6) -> 47.6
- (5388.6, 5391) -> 50.3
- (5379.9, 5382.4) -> 47.1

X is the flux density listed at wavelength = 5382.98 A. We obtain 47.6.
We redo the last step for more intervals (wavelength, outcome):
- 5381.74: 47.1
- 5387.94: 48.7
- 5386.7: 48.3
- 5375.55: 43.3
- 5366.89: 42.4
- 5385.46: 48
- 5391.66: 50.9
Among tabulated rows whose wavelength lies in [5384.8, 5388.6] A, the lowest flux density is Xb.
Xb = 48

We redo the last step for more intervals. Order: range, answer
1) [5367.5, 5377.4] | 43.3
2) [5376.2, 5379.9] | 43.4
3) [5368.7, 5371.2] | 44.8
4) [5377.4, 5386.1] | 44.1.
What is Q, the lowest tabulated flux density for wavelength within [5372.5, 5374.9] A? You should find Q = 43.8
